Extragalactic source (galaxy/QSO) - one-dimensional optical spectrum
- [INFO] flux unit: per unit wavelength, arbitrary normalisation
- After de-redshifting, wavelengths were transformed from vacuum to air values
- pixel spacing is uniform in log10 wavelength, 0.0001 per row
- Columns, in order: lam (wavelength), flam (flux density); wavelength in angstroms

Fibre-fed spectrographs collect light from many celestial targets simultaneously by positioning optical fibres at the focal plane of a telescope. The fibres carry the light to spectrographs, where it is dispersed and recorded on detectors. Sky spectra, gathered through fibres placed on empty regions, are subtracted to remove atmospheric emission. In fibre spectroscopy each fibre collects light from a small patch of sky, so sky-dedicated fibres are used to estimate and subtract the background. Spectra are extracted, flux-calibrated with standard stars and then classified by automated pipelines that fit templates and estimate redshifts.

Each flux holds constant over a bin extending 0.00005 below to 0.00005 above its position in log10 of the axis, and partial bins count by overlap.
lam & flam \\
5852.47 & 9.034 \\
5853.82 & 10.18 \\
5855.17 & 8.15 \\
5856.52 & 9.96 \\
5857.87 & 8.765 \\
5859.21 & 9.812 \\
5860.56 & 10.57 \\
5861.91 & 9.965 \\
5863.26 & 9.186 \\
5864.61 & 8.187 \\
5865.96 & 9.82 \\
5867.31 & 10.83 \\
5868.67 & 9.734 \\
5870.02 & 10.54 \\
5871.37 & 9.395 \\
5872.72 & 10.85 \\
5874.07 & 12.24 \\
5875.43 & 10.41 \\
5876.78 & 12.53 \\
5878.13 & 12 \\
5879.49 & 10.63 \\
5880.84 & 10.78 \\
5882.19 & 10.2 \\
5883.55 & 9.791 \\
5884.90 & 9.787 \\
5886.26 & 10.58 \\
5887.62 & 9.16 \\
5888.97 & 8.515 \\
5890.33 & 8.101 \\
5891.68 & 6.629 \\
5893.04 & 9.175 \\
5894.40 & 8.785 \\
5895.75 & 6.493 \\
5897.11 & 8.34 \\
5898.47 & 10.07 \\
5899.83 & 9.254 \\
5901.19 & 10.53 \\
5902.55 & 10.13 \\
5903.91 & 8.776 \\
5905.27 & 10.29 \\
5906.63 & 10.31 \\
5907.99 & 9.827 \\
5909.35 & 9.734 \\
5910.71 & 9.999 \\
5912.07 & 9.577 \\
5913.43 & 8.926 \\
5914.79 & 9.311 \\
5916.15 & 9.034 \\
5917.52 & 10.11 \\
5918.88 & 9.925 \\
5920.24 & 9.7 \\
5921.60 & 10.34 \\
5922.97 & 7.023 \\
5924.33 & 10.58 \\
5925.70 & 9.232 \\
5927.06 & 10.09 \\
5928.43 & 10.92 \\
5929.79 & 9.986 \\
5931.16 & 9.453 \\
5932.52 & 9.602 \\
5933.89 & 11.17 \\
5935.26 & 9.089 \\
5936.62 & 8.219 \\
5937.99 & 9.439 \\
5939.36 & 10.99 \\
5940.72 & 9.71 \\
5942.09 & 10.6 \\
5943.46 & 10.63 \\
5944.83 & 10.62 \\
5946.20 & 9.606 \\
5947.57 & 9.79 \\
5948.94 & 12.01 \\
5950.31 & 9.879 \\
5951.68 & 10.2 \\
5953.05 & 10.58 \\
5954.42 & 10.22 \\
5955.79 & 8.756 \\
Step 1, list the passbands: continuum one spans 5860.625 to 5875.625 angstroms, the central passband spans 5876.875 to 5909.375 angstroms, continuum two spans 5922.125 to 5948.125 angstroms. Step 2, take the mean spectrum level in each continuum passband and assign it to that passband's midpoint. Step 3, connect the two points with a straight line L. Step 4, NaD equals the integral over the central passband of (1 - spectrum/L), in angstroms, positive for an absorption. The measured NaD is 1.5 angstroms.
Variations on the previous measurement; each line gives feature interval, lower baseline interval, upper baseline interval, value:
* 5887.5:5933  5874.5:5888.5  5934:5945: 4.0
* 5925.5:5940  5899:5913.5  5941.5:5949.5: 0.6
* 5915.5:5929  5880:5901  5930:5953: 0.0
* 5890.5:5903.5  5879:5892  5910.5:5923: 0.9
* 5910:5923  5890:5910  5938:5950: 0.1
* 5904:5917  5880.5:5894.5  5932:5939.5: -0.3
